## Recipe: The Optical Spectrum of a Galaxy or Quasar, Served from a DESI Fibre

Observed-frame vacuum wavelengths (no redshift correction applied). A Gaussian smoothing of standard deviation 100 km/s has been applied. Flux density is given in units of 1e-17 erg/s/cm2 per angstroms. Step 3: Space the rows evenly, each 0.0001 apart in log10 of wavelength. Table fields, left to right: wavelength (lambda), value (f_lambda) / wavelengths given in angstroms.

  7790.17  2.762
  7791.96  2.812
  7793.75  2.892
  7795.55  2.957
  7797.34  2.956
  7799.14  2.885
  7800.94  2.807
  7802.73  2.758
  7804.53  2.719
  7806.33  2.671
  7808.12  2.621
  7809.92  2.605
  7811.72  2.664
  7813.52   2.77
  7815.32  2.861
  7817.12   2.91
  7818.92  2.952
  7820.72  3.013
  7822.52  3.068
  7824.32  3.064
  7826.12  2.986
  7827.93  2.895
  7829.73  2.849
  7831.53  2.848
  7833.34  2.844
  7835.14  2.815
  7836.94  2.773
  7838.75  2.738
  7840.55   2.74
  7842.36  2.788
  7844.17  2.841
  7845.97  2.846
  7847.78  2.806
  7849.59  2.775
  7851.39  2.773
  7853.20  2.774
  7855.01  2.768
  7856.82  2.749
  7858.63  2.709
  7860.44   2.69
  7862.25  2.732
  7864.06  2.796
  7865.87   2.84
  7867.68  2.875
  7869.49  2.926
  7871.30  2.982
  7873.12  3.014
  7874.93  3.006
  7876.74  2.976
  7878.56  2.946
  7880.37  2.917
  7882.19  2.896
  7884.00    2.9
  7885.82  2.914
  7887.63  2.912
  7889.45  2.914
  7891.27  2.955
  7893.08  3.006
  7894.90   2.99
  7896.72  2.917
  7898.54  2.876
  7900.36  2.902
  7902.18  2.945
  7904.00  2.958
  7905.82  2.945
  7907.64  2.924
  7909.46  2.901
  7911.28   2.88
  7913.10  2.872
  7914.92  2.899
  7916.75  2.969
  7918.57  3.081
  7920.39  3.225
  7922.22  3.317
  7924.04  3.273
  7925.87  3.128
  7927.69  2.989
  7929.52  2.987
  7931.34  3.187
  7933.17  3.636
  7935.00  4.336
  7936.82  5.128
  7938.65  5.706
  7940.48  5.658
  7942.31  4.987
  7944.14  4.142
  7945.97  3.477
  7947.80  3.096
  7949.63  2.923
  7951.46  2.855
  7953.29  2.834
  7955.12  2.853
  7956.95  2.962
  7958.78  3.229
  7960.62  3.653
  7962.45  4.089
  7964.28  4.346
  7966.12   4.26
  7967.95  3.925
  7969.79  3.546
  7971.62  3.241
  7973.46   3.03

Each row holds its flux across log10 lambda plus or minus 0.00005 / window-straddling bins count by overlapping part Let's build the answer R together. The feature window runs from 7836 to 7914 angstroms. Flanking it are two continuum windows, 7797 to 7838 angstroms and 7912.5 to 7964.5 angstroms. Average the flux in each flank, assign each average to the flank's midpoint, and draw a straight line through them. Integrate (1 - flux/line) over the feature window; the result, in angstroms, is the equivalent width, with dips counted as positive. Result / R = 7.7 angstroms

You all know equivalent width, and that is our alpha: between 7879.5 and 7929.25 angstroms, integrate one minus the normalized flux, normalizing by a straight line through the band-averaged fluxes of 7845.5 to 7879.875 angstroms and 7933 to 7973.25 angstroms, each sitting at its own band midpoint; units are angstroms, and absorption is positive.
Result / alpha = 4.9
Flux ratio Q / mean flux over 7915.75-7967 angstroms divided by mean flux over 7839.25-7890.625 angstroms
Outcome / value 1.3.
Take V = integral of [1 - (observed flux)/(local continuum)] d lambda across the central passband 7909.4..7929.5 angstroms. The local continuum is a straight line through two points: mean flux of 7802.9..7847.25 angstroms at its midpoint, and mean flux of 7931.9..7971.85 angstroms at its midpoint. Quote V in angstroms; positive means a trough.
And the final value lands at 3.1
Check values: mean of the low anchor 2.83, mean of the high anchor 3.86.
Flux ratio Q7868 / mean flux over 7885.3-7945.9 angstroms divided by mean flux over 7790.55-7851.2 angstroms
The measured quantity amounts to 1.2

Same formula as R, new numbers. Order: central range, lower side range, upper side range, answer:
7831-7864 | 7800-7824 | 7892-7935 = 1.4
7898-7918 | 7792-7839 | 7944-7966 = 1.7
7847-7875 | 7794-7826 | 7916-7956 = 3.0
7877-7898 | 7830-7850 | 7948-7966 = 0.6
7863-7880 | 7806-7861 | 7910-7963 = 0.8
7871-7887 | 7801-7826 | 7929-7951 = 2.5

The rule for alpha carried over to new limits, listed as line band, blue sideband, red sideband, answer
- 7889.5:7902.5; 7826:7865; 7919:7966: 1.3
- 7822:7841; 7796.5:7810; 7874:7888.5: -0.3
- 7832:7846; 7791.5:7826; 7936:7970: 1.2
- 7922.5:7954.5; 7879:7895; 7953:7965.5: -4.3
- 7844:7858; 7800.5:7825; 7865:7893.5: 0.5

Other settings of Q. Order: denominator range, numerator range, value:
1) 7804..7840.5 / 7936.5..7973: 1.35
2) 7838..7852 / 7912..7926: 1.11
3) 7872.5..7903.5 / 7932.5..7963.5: 1.31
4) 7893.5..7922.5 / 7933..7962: 1.30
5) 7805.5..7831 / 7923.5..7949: 1.39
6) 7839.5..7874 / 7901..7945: 1.26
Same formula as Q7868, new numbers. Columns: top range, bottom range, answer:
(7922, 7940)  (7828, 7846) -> 1.36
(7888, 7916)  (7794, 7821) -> 1.04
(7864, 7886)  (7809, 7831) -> 1.01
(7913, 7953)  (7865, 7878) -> 1.23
